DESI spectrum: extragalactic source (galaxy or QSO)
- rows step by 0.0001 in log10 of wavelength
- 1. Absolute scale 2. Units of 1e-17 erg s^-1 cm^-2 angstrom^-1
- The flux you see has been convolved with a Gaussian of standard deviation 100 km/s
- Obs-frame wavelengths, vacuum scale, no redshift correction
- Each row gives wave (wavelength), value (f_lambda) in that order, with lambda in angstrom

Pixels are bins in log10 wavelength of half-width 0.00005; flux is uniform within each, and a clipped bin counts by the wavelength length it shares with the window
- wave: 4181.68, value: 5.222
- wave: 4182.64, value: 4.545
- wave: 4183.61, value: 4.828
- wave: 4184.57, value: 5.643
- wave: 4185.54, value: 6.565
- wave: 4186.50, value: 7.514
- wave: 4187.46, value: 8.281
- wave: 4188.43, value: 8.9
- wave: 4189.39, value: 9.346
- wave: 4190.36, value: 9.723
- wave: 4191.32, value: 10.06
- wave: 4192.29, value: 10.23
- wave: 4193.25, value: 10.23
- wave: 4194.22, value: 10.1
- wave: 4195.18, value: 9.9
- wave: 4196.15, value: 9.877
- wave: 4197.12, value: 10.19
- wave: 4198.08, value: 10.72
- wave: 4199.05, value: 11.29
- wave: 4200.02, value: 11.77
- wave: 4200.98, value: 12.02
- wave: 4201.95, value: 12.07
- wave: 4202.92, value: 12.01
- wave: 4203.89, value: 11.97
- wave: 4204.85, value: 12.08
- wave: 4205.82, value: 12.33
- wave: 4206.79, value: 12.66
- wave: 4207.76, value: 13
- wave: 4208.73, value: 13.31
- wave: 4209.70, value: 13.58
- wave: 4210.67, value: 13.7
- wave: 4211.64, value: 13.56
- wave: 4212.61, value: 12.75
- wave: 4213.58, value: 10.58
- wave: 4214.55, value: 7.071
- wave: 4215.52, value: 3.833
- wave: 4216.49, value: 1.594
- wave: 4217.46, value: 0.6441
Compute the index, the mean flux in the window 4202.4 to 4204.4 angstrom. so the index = 12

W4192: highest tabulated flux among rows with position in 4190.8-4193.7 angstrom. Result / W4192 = 10.23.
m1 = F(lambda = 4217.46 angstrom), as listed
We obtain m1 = 0.6441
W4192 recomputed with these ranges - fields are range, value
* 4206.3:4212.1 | 13.7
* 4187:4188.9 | 8.9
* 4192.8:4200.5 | 11.77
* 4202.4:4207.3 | 12.66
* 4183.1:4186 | 6.565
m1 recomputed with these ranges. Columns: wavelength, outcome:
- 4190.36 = 9.723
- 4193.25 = 10.23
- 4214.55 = 7.071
